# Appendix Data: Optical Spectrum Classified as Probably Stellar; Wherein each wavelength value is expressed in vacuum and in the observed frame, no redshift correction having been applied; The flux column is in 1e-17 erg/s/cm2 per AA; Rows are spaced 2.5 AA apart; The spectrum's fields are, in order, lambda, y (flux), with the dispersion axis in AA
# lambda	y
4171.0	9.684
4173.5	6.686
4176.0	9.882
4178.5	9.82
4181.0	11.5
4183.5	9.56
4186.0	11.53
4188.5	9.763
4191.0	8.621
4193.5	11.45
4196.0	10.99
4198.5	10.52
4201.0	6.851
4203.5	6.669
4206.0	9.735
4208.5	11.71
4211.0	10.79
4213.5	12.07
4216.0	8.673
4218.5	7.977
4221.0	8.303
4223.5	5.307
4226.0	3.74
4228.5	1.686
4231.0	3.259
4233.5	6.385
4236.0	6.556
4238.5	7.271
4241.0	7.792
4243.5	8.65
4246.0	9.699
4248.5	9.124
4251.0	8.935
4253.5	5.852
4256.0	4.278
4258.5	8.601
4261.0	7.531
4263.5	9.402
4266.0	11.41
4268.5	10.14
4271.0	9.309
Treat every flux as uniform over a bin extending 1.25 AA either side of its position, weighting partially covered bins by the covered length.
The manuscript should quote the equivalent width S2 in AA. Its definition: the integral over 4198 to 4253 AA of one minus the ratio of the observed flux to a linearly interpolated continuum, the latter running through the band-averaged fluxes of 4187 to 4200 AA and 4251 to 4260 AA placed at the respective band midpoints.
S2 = 3.9 AA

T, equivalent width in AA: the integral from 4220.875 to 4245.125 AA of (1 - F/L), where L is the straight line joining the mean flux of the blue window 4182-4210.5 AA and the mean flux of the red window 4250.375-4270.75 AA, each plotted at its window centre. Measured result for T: 8.3 AA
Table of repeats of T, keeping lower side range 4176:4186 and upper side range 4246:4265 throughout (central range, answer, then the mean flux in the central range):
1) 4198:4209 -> 0.9 AA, 8.82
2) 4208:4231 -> 4.4 AA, 7.43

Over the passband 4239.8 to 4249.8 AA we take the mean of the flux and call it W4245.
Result 8.82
